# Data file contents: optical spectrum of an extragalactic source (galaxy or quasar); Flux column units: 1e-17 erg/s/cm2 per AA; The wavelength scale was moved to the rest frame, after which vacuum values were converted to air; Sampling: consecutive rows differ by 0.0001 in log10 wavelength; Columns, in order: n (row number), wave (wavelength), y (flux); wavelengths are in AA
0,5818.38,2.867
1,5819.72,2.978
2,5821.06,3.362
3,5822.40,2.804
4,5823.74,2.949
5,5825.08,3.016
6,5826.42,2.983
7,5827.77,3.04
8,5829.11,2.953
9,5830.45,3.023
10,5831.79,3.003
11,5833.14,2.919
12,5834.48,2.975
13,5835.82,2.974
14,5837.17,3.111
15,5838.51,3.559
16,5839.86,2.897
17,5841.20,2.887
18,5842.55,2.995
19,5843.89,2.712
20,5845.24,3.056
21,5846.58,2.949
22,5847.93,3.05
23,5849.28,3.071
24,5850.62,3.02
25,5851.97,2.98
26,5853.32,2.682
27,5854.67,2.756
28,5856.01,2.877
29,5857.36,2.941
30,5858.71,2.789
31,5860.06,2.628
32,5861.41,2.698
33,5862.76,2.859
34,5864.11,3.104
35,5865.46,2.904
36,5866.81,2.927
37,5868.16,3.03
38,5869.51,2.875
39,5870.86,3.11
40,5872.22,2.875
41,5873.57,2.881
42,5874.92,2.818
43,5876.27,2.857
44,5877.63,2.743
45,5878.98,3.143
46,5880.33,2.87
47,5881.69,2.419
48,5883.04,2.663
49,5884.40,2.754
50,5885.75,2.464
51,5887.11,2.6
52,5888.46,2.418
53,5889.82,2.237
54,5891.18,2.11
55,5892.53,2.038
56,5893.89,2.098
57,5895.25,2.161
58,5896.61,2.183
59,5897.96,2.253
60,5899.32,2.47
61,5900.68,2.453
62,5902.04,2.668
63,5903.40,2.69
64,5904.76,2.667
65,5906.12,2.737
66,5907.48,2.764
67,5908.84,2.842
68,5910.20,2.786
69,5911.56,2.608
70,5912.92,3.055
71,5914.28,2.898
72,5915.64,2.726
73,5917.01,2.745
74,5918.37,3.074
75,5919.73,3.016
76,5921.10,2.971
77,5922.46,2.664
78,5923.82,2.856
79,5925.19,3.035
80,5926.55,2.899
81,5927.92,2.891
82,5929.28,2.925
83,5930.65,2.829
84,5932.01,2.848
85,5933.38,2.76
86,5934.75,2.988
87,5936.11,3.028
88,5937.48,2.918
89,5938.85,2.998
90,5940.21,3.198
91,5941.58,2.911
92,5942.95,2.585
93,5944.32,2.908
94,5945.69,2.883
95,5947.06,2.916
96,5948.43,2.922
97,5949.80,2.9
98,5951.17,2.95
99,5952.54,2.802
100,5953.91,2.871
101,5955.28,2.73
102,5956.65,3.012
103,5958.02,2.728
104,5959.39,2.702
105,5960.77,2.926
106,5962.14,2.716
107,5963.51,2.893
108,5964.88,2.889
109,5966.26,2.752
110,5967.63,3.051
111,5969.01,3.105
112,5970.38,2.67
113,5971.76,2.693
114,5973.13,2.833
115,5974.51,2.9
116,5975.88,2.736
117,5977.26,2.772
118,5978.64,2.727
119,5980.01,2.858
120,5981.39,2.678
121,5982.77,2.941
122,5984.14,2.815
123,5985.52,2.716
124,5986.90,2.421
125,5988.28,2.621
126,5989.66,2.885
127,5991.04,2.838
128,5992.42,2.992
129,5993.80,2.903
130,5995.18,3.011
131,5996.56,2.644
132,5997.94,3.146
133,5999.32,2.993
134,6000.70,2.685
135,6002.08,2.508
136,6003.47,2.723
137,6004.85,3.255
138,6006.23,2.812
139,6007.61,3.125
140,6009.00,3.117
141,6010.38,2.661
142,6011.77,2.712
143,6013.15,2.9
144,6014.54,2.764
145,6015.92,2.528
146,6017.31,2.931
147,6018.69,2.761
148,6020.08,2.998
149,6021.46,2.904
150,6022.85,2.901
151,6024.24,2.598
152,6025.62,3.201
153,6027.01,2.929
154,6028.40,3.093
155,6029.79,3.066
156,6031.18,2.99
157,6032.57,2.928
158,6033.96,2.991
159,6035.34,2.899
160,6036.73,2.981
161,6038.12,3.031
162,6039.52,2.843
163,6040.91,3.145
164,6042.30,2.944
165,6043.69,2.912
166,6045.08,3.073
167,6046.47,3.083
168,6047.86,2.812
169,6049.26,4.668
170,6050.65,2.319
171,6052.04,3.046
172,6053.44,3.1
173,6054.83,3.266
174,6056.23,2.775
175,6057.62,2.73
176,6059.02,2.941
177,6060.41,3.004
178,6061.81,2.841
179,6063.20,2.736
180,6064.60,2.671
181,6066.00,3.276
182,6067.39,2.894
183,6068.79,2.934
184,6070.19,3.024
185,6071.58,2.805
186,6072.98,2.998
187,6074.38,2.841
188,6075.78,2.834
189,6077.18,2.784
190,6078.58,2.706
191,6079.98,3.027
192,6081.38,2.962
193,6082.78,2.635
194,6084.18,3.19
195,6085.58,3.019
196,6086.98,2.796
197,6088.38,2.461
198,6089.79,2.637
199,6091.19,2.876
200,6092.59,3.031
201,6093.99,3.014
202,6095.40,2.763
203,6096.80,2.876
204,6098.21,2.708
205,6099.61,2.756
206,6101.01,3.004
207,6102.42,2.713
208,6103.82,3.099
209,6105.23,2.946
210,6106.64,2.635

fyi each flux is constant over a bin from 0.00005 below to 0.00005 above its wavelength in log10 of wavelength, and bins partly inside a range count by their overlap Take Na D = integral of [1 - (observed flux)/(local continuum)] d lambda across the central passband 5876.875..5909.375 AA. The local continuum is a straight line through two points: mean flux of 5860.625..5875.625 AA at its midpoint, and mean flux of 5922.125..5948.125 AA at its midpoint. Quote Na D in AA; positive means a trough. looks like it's 4.4 AA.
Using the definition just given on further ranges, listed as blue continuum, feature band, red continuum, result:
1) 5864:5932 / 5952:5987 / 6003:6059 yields 0.4 AA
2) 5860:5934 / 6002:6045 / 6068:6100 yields -1.6 AA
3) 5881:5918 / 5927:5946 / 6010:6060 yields -1.8 AA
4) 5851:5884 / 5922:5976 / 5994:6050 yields 0.6 AA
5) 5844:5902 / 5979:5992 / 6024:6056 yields 0.8 AA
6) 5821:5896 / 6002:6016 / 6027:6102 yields 0.3 AA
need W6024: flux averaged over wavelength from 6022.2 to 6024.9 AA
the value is 2.75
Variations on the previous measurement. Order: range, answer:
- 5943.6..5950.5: 2.9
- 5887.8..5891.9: 2.25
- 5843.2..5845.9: 2.89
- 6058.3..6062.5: 2.93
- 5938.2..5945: 2.92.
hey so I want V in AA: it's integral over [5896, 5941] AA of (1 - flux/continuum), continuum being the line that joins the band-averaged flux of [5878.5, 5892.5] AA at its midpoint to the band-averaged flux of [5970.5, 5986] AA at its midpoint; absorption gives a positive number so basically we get -3.0 AA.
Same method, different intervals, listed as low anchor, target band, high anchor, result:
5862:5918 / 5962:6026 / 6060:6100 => -1.31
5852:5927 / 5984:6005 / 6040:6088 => 0.39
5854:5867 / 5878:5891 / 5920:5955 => 1.18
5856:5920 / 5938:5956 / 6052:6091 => -0.88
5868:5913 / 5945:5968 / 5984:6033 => -0.87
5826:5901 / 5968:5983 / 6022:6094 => 0.34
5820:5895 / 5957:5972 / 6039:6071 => 0.46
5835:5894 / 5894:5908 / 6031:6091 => 1.73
